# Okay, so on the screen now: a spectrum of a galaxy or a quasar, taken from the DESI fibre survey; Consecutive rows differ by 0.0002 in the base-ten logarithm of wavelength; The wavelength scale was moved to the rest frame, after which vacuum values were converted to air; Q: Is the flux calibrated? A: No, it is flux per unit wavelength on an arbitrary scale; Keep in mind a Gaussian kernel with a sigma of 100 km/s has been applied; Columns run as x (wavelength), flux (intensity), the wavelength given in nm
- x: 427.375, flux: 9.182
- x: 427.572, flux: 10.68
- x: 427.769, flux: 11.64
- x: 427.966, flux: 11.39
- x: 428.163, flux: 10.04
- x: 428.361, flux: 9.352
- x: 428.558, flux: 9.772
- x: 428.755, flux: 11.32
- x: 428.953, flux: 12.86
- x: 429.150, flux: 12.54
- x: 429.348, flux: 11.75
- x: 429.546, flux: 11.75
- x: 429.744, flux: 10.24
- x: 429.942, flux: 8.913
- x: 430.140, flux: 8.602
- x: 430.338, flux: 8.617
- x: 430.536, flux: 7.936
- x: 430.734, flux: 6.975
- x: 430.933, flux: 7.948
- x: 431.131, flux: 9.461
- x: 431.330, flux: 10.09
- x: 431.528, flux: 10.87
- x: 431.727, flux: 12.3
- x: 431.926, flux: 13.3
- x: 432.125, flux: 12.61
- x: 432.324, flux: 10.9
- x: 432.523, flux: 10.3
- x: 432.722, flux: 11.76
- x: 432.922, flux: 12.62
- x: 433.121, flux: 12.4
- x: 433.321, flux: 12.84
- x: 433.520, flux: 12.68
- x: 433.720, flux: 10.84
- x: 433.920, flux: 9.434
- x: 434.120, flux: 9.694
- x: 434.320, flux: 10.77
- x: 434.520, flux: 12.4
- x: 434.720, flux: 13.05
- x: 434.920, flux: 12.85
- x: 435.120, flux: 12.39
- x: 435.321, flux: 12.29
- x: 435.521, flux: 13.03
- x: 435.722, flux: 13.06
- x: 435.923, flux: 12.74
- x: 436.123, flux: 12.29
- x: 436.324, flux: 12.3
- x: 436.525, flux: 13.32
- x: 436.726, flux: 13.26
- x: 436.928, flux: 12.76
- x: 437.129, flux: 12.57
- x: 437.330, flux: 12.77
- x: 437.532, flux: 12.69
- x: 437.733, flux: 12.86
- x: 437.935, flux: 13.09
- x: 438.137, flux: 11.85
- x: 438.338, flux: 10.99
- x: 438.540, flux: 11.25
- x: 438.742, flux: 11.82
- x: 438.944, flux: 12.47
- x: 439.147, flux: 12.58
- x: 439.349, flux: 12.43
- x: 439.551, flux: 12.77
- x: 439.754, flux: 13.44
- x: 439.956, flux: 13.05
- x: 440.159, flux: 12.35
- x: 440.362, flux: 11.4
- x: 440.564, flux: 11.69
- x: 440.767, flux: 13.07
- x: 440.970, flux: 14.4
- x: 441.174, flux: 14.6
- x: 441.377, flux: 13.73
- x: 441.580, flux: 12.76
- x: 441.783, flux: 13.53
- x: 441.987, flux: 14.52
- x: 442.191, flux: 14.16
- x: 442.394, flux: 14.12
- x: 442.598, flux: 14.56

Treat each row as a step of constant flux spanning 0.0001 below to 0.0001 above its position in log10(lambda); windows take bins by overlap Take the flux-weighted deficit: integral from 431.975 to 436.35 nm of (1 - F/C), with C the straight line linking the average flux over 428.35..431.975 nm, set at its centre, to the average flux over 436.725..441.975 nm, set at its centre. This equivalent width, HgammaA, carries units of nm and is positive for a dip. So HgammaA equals -0.26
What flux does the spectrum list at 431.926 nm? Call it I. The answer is 13.3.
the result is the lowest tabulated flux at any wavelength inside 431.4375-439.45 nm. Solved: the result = 9.434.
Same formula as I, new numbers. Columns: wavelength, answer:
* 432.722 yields 11.76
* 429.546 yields 11.75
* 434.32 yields 10.77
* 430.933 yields 7.948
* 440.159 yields 12.35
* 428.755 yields 11.32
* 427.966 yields 11.39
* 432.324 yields 10.9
